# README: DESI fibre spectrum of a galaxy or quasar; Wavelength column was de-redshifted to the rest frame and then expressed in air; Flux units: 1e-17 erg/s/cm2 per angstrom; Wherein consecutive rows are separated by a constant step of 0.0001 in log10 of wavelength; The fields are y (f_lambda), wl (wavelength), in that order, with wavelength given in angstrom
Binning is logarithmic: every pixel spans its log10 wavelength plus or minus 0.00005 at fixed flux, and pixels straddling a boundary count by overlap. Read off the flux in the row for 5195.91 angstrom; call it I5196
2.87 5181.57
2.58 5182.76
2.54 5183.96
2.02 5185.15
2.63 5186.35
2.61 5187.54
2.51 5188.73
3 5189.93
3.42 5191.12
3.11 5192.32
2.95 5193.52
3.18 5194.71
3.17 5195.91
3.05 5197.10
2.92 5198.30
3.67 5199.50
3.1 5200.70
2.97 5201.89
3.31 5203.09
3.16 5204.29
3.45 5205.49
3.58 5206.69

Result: 3.17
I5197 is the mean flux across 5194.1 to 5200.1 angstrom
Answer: 3.2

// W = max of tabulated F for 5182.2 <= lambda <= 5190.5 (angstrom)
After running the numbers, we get 3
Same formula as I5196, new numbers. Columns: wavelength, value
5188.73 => 2.51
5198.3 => 2.92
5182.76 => 2.58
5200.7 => 3.1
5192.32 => 3.11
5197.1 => 3.05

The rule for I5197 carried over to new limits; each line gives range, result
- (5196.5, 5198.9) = 2.99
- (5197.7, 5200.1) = 3.29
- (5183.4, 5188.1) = 2.45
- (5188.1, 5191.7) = 2.97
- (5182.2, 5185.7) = 2.38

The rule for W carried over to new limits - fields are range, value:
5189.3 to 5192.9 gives 3.42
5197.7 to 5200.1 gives 3.67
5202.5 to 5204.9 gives 3.31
